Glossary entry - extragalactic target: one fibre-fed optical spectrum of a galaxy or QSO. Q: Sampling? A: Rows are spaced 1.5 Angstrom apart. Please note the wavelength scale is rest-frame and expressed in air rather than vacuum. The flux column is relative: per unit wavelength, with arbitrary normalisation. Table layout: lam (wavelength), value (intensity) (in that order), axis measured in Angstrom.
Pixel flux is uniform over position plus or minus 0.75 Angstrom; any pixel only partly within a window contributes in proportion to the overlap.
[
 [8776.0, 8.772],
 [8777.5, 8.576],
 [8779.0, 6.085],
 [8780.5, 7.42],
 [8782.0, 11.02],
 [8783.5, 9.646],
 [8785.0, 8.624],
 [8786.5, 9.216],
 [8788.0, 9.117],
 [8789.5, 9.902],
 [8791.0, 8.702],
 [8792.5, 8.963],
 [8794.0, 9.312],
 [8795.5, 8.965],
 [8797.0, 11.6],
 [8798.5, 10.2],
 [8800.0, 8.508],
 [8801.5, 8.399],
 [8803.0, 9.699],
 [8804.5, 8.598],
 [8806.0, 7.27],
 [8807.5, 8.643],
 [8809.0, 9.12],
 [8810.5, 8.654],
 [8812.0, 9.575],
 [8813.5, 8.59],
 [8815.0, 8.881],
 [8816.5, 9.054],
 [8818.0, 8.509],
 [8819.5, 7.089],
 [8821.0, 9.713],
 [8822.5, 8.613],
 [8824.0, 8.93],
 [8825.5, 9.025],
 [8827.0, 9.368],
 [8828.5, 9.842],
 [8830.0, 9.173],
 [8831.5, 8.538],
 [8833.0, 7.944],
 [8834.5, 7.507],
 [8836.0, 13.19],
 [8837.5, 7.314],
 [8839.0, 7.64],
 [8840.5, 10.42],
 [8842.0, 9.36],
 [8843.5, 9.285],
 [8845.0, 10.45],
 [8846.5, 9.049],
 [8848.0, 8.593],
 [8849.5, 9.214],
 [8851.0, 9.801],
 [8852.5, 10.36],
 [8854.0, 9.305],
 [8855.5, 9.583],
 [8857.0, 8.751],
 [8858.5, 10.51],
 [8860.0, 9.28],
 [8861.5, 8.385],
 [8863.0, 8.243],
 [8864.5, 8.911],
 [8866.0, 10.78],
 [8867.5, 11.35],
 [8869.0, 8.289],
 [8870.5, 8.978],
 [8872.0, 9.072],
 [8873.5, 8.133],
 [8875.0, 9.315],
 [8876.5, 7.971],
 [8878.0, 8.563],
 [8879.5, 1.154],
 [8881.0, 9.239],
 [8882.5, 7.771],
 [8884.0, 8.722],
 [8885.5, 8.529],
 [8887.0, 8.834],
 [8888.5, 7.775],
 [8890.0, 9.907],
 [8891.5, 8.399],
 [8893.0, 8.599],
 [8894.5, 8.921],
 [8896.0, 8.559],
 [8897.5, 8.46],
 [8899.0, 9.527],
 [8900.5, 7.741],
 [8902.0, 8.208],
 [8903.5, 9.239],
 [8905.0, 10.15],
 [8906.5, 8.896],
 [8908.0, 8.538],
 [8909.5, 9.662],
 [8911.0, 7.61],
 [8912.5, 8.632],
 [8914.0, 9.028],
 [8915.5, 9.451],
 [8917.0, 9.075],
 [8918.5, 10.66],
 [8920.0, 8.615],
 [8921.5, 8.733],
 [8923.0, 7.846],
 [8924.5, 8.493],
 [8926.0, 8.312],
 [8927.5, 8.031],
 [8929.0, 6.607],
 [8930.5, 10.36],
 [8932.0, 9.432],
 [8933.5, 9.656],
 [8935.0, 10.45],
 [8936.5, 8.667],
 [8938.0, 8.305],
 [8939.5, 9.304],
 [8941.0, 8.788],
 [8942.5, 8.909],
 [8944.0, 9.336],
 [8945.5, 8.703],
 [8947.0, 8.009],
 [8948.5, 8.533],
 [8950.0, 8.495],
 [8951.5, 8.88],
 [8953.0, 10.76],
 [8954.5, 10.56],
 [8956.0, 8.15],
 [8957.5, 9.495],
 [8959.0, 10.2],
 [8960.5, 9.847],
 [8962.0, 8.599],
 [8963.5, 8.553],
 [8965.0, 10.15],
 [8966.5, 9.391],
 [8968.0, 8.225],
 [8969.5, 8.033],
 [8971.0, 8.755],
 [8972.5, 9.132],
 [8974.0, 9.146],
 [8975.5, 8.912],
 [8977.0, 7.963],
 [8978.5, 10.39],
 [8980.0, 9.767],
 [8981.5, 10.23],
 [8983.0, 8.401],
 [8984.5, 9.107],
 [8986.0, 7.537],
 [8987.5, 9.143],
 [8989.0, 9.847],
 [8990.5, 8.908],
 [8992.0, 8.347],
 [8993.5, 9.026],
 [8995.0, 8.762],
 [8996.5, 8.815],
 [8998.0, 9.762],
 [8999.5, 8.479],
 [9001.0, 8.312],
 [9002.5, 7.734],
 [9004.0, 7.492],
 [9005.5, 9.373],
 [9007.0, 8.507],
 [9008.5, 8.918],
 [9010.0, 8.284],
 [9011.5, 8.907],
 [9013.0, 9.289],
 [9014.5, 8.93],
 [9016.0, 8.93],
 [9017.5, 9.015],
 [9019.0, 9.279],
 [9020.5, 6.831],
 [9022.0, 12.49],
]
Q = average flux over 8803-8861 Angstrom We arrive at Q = 9.08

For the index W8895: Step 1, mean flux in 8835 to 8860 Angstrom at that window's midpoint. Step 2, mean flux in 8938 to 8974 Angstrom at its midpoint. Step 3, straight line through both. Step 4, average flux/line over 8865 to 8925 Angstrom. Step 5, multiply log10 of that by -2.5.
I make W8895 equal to 0.08 mag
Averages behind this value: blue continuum 9.52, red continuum 9.06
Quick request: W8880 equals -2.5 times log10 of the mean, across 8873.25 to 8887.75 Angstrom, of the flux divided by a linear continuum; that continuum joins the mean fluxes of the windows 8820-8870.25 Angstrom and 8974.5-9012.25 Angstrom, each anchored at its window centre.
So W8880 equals 0.175 mag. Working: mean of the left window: 9.28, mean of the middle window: 7.81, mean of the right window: 8.84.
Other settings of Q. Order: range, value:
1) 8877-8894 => 7.97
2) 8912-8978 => 8.99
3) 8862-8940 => 8.72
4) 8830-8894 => 8.88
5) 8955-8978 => 9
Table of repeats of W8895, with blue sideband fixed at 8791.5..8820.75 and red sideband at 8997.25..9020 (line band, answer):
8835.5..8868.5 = -0.072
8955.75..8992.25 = -0.038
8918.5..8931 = 0.043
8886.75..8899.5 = 0.011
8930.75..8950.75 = -0.025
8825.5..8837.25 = -0.041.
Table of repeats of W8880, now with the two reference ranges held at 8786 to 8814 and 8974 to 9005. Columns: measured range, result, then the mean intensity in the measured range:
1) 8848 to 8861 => -0.06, 9.52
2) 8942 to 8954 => -0.01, 8.99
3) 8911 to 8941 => 0.01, 8.89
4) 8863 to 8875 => -0.03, 9.29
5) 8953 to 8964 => -0.07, 9.46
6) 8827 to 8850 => -0.01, 9.17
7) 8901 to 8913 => 0.01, 8.85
